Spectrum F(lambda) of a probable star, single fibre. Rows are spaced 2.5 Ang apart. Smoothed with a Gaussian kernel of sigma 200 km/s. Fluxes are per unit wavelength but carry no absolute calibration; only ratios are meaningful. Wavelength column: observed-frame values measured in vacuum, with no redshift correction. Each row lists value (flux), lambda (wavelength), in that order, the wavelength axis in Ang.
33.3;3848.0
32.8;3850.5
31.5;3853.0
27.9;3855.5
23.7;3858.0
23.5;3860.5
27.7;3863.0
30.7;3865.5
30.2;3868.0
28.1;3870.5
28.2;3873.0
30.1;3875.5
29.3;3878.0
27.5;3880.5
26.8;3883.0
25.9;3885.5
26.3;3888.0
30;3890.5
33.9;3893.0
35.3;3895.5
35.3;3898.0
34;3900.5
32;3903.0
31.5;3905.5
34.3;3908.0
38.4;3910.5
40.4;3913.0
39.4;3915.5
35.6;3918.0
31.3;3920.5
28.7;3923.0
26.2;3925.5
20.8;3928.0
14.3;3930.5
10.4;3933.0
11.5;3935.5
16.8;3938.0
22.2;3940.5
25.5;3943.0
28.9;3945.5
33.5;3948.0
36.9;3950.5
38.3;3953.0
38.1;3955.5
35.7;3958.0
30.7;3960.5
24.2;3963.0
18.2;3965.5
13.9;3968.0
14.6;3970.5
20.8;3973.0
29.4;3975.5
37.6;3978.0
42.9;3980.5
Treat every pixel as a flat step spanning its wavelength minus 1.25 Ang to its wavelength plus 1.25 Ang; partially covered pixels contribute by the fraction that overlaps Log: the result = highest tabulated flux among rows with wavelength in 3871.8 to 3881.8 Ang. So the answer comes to 30.1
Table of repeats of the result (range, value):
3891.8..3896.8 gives 35.3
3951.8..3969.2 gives 38.3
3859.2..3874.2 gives 30.7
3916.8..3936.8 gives 35.6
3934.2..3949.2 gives 33.5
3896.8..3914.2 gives 40.4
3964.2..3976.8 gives 29.4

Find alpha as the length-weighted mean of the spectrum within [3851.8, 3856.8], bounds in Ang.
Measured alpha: 29.6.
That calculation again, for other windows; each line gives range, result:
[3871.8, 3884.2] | 28.4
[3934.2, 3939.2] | 14.1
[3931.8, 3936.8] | 11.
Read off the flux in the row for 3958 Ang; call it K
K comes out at 35.7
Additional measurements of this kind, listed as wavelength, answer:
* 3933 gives 10.4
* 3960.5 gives 30.7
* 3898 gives 35.3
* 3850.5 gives 32.8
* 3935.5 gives 11.5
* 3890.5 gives 30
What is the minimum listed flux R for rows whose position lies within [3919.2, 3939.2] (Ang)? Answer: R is 10.4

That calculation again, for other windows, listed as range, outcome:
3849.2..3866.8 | 23.5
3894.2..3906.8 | 31.5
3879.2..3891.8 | 25.9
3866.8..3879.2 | 28.1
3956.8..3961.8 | 30.7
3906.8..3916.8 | 34.3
